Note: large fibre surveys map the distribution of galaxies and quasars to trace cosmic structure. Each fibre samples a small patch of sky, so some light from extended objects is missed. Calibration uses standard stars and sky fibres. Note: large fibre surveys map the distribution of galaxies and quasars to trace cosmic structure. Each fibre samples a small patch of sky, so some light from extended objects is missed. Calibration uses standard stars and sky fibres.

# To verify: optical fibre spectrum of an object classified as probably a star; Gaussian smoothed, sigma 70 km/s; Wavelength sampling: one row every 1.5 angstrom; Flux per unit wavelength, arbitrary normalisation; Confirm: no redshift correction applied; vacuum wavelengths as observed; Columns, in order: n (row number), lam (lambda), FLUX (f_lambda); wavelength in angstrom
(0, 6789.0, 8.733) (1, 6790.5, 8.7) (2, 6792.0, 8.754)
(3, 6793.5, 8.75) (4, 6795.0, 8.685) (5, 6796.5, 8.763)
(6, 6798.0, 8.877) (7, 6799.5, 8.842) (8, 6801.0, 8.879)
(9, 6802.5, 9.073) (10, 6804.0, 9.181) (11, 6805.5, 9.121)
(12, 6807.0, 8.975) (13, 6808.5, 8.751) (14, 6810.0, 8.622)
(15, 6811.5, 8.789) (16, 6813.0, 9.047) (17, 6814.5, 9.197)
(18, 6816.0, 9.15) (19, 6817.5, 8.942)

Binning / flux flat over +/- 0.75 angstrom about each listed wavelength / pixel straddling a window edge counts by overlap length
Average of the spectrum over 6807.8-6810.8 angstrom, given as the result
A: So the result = 8.69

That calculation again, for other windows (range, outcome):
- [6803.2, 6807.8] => 9.09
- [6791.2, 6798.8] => 8.77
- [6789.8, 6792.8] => 8.73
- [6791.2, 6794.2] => 8.75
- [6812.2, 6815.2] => 9.12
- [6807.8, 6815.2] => 8.88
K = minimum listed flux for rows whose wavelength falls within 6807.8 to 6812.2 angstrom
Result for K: 8.622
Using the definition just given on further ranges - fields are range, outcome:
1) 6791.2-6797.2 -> 8.685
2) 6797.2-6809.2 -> 8.751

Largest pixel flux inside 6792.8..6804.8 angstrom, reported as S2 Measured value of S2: 9.181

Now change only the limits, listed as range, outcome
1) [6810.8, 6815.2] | 9.197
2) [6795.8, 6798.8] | 8.877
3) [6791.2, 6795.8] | 8.754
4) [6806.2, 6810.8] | 8.975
